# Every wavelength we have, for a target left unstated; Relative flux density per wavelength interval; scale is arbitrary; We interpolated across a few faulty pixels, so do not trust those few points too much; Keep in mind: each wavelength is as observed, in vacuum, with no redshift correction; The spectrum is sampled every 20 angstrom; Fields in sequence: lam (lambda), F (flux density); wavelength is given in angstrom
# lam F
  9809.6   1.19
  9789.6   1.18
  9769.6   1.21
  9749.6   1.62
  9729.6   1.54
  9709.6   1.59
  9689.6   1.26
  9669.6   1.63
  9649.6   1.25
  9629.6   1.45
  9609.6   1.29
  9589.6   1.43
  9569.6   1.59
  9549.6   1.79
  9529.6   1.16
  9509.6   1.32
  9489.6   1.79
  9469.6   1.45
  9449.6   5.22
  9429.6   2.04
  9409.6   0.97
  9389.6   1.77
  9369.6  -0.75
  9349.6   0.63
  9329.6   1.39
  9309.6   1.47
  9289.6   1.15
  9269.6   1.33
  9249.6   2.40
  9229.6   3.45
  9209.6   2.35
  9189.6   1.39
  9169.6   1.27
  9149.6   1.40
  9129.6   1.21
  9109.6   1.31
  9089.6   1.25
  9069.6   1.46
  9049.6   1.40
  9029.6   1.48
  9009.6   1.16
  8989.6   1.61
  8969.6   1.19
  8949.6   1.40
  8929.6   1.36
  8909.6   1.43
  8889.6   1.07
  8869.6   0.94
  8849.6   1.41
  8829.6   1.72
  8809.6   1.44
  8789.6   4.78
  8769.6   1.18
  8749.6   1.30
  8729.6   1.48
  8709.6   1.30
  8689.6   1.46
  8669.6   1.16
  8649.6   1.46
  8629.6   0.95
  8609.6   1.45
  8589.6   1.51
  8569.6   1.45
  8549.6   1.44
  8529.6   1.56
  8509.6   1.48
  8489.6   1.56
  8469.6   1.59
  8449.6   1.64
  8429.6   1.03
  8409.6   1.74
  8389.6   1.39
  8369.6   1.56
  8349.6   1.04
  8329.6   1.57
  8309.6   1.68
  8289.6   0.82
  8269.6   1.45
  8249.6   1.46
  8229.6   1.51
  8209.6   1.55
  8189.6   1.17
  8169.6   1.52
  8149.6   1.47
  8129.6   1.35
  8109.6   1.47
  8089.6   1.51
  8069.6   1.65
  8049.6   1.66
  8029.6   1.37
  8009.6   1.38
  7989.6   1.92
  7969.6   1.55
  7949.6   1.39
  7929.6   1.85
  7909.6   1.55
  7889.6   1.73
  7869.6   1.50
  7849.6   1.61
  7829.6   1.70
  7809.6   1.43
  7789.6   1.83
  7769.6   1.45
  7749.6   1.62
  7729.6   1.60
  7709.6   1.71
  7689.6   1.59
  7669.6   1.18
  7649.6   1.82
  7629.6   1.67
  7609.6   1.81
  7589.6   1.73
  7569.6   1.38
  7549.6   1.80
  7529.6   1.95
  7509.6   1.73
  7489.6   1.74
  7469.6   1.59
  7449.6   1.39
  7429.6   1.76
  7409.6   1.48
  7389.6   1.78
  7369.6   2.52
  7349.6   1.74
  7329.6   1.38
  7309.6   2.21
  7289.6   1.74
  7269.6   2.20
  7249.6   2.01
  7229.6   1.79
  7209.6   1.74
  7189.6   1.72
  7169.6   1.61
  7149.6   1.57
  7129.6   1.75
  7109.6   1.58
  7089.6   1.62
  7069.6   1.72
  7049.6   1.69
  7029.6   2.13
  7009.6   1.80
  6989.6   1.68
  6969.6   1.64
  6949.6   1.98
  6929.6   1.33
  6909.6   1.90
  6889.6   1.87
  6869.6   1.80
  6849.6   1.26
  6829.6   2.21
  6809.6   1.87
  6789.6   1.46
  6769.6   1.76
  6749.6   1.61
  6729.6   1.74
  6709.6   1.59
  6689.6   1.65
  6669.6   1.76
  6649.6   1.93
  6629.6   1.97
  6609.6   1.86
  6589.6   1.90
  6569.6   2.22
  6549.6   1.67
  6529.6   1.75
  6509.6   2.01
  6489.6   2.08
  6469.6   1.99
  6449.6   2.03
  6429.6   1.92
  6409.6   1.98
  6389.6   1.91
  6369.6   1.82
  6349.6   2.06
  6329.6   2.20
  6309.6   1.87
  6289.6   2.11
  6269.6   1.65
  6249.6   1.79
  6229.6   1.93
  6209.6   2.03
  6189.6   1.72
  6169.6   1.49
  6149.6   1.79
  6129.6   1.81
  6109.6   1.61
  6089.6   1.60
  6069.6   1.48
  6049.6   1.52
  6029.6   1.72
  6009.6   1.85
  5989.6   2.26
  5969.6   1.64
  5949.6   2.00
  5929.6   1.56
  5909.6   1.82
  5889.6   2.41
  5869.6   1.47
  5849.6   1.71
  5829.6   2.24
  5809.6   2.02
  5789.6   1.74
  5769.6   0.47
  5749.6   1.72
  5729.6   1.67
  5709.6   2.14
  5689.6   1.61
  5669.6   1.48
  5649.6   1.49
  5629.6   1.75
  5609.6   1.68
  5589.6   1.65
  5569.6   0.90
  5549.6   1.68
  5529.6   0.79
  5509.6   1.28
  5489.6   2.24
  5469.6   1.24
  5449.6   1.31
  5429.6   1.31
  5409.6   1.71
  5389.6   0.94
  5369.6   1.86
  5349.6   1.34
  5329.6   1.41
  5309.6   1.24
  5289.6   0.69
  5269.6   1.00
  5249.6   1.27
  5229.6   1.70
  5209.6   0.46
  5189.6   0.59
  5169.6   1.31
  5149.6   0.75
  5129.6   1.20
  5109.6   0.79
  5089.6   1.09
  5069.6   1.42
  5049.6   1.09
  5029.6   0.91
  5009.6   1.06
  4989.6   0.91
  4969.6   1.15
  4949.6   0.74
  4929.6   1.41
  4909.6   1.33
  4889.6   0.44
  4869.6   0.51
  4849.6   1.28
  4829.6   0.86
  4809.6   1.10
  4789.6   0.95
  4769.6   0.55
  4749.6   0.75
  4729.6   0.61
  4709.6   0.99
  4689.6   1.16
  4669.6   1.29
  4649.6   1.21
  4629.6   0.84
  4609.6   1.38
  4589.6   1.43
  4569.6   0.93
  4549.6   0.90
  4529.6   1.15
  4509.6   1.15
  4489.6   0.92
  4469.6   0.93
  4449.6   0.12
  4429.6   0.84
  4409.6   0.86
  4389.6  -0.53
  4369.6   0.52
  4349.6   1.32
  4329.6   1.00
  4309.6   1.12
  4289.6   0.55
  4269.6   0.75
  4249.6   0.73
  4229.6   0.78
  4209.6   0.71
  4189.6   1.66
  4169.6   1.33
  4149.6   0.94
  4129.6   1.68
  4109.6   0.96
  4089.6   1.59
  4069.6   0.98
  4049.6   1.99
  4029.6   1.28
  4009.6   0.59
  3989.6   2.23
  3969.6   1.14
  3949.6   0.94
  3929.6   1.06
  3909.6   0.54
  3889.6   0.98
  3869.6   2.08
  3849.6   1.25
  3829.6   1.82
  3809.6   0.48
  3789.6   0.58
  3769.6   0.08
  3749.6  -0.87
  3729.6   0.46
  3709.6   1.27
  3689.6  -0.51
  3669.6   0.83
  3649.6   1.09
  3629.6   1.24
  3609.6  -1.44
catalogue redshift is 0.40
